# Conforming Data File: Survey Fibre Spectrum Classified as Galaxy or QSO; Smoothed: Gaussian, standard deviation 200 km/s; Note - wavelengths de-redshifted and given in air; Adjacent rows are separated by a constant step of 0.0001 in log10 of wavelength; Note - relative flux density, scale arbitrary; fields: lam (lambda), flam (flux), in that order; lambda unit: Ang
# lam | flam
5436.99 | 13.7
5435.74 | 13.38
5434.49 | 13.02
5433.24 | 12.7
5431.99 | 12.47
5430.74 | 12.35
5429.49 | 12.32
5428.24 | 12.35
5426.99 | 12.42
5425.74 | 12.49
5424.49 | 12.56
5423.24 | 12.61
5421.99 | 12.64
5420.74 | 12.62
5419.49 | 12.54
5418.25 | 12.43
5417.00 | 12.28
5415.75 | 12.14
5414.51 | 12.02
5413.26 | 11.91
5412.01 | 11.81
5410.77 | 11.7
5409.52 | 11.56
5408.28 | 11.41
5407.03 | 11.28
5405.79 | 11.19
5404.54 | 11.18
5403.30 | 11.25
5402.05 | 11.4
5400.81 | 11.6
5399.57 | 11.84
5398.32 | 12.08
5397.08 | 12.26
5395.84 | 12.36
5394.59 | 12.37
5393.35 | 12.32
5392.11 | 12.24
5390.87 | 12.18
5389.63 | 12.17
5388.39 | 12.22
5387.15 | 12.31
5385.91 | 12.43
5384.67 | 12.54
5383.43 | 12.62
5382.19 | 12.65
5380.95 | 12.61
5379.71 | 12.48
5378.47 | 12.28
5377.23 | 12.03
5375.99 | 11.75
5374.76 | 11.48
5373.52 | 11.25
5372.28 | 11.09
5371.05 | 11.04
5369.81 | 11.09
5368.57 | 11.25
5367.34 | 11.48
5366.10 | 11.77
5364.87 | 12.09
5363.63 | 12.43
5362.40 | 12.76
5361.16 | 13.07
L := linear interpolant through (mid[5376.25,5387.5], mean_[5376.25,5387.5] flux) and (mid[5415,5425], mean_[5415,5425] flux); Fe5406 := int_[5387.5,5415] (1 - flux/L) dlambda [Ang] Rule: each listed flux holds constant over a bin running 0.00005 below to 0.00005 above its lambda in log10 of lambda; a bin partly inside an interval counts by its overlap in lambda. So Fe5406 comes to 1.3 Ang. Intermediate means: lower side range 12.4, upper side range 12.5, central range 11.8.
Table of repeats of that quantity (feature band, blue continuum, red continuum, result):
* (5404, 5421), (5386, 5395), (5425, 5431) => 0.7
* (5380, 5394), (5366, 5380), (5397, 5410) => -1.0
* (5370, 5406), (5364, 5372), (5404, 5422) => -1.0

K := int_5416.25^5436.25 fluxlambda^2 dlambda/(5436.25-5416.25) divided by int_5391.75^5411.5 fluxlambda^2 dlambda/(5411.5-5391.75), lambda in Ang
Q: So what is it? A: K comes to 1.1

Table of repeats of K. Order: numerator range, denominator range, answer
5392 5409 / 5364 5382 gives 1.01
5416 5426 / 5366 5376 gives 1.13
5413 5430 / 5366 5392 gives 1.05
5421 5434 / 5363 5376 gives 1.11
